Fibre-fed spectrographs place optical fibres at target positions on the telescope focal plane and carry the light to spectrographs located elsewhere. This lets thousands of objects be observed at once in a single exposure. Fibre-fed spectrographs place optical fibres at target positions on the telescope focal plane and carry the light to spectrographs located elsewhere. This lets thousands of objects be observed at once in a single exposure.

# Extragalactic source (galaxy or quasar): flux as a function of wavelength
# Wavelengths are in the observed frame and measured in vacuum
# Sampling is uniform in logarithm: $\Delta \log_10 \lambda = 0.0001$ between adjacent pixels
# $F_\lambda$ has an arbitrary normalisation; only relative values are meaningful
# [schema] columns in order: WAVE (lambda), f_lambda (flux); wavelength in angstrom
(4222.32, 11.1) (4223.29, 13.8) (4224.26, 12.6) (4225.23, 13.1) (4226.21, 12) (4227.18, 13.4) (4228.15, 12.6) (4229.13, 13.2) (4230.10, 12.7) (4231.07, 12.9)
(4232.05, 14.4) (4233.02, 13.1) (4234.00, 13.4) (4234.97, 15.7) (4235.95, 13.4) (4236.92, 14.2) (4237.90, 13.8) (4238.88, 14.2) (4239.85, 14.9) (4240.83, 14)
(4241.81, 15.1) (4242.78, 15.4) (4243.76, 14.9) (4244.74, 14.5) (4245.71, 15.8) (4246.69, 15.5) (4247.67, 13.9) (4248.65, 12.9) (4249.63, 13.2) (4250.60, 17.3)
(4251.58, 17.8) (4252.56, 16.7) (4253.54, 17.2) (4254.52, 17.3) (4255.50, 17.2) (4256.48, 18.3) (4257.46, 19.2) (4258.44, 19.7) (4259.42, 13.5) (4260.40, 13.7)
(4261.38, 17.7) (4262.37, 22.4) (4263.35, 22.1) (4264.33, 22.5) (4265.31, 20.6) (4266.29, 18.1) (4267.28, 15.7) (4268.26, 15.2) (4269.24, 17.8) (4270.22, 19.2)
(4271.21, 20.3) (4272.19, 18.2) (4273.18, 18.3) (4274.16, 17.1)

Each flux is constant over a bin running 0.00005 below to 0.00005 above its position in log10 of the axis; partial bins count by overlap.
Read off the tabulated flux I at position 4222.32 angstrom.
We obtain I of 11.1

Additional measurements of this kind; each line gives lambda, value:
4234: 13.4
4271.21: 20.3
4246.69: 15.5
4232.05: 14.4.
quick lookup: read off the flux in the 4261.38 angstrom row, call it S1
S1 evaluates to 17.7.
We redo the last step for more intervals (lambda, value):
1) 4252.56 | 16.7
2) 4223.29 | 13.8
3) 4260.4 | 13.7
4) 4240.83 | 14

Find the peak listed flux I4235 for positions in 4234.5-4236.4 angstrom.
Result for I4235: 15.7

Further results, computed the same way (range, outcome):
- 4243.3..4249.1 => 15.8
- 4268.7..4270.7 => 19.2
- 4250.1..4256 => 17.8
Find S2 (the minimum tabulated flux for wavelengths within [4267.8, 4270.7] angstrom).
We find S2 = 15.2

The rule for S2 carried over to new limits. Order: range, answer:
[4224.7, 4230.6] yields 12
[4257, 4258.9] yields 19.2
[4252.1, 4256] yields 16.7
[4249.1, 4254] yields 13.2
